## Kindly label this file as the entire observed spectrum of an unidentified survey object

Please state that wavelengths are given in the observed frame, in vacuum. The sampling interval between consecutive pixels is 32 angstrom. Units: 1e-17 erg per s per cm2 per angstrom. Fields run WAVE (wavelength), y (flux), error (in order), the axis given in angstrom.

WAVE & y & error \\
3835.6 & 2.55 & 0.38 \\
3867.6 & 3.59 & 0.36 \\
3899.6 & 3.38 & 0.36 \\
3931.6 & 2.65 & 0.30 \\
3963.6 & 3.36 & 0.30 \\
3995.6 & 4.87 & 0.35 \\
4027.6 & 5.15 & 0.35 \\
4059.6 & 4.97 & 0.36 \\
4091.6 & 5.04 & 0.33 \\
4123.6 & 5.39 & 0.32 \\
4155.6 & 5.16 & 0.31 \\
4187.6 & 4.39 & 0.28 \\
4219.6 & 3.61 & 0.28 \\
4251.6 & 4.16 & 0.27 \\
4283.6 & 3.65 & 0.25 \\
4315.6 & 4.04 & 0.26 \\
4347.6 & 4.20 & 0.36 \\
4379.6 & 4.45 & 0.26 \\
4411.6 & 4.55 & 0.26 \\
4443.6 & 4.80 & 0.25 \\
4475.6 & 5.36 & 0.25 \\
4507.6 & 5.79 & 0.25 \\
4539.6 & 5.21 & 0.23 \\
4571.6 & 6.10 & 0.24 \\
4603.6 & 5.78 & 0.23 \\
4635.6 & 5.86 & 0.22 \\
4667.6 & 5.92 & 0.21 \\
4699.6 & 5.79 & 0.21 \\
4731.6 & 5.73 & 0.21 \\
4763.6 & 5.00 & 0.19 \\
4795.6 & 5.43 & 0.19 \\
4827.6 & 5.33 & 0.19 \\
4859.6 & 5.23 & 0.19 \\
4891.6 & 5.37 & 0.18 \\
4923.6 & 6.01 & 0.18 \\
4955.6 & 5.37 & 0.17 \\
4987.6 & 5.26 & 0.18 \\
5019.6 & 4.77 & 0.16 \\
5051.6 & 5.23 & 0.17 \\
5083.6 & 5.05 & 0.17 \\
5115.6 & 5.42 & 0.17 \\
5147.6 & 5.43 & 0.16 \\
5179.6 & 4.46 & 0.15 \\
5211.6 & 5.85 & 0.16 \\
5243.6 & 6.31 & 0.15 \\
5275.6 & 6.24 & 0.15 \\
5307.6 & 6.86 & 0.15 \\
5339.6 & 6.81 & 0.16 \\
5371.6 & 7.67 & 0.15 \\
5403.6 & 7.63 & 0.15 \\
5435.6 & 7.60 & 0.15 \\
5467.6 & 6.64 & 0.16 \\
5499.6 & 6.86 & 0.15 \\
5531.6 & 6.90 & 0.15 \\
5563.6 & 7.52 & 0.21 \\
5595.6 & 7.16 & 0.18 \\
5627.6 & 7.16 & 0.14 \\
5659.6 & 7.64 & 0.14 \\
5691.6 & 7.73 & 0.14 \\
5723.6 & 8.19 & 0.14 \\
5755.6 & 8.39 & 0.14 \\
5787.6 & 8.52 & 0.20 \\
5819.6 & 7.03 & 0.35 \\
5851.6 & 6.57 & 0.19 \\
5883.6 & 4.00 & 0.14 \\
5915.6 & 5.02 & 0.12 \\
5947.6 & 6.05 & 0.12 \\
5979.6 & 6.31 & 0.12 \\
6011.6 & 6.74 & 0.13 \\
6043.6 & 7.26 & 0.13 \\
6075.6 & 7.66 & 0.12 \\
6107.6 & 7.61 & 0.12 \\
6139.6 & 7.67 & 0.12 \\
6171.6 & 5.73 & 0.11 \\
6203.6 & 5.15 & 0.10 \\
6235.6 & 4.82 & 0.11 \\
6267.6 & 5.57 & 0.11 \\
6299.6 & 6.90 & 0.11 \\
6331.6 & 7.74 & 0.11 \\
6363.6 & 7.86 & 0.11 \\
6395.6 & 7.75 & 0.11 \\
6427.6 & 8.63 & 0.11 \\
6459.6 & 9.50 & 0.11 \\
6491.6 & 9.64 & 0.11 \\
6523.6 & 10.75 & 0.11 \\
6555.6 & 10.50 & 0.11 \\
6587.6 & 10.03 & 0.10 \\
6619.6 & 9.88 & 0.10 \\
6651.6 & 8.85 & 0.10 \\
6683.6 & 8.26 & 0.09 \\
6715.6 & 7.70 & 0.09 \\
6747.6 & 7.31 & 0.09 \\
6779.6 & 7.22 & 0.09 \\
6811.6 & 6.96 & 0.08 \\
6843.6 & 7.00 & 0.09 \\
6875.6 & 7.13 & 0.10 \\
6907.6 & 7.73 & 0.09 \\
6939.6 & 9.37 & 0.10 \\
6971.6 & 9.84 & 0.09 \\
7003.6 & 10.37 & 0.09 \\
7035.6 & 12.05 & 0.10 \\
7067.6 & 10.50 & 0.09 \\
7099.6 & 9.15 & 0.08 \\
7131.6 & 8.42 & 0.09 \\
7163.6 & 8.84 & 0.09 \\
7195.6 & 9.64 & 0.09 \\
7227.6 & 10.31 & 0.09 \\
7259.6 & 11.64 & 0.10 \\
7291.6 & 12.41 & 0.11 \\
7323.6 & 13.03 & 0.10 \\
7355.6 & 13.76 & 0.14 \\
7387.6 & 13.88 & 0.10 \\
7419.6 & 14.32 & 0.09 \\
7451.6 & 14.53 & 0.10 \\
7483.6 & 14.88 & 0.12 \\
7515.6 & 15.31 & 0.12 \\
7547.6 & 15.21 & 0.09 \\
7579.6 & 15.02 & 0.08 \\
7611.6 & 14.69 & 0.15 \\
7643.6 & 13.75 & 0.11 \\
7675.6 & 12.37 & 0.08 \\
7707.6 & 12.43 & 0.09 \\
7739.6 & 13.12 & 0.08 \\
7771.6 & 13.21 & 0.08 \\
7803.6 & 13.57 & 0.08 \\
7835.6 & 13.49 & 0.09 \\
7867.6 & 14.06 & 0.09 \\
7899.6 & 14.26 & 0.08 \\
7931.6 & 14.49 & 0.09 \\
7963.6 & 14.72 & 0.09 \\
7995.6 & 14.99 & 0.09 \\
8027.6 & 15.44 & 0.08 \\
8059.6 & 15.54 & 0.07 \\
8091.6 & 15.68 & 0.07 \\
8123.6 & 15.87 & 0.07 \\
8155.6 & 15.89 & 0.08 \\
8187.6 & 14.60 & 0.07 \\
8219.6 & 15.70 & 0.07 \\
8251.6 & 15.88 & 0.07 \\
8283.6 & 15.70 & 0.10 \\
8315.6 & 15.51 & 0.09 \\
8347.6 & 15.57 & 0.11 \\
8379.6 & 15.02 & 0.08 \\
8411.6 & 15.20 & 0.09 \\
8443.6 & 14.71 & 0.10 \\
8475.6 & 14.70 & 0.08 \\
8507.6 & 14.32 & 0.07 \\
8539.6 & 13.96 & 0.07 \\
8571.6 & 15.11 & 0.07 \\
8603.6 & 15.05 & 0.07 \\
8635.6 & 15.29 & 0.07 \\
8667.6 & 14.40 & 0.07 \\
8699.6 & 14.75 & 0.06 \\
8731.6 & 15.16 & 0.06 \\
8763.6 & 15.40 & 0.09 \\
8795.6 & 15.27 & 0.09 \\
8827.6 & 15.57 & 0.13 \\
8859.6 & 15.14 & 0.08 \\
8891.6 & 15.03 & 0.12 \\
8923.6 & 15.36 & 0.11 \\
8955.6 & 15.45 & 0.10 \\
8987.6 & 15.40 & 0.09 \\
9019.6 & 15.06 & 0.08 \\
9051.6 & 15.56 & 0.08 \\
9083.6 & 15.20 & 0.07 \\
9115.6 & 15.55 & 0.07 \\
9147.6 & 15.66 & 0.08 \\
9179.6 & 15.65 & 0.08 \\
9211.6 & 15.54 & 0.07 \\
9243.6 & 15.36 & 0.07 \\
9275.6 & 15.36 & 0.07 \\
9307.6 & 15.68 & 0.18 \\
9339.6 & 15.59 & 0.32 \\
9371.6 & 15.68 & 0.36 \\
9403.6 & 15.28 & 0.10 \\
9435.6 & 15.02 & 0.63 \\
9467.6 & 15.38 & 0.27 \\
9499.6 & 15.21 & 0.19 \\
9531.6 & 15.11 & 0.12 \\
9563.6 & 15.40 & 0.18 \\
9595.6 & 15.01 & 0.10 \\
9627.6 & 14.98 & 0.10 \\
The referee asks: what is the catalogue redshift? 0.00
